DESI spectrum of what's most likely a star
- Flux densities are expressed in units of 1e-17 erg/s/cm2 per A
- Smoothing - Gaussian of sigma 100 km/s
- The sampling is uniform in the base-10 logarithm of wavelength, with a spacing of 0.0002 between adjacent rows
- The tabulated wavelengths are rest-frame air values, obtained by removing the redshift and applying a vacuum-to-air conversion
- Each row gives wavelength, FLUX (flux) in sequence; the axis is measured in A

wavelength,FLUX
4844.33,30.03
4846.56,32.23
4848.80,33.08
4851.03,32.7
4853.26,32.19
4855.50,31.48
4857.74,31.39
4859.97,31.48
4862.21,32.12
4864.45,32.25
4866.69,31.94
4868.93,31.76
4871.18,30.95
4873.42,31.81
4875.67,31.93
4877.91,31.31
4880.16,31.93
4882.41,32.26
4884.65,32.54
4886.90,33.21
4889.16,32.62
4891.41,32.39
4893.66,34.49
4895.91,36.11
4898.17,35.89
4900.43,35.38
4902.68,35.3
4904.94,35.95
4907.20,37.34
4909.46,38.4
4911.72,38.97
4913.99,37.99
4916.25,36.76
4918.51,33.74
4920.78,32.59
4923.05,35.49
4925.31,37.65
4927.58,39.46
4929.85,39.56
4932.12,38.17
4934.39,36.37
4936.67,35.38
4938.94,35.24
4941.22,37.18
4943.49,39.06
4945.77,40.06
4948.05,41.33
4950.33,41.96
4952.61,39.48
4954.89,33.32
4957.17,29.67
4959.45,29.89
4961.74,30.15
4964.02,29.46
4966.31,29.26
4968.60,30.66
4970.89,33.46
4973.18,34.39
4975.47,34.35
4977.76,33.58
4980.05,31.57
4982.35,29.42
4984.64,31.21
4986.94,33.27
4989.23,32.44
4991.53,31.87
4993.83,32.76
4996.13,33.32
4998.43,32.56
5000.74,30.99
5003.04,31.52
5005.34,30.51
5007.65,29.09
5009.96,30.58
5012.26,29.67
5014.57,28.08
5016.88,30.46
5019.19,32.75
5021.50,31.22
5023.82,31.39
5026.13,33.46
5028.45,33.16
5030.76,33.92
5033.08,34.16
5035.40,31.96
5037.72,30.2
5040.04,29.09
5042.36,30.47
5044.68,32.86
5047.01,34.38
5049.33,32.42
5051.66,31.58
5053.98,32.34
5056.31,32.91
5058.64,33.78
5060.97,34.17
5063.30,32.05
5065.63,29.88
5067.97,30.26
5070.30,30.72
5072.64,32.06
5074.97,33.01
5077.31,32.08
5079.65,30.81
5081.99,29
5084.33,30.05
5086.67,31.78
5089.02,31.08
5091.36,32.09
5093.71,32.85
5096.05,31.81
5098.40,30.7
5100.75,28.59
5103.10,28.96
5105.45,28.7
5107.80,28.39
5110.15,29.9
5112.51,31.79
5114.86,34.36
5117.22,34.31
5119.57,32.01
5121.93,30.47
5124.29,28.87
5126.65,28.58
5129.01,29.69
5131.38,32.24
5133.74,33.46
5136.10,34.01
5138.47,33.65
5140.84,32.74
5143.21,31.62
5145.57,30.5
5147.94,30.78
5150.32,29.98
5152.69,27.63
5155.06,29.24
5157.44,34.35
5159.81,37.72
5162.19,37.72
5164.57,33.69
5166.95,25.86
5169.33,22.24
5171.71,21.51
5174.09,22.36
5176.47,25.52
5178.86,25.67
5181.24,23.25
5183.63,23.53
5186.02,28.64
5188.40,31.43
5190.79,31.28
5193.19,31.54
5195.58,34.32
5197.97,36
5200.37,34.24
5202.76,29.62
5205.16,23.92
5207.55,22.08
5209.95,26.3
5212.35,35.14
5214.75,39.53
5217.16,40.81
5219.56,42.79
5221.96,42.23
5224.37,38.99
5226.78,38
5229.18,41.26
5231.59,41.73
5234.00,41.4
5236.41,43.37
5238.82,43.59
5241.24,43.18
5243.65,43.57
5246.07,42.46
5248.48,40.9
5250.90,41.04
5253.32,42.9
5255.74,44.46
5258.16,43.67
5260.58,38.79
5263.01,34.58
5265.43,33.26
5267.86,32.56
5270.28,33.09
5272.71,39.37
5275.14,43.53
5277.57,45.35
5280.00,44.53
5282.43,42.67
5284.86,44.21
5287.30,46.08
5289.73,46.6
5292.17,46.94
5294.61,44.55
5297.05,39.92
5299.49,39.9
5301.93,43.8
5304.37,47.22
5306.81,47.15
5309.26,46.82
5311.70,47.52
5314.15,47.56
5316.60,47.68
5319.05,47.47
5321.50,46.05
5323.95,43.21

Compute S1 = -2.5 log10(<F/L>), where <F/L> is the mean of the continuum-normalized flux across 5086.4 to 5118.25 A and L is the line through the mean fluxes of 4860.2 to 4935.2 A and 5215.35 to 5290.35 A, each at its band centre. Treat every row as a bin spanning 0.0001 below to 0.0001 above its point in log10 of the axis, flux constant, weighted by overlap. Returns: 0.23 mag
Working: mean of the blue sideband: 34.7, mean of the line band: 31.1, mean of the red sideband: 41.3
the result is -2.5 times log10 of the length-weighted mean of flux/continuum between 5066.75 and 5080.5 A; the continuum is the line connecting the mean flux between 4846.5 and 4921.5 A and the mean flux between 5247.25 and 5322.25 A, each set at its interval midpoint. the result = 0.20 mag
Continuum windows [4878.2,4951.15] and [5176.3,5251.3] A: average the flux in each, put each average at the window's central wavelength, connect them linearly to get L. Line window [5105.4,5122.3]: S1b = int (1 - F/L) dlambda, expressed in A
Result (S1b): 1.98 A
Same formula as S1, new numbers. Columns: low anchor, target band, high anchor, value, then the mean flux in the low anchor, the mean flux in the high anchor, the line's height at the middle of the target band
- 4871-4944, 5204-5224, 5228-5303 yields 0.19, 35.3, 41.7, 40.8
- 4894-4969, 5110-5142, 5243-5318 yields 0.24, 35.9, 42.7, 39.7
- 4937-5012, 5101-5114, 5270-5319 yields 0.27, 33.2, 44.5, 37.9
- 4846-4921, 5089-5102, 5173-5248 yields 0.10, 33.6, 34.6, 34.2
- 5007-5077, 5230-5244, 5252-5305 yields -0.07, 31.8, 41.7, 39.9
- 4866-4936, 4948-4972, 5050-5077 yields 0.02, 34.9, 32.1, 33.9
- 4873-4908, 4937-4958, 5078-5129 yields -0.14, 33.8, 30.7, 33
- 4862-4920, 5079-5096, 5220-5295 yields 0.22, 34.1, 41.6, 38.1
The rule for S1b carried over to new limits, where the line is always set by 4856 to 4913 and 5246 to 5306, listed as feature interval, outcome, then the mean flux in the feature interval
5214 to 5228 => 0.1 A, 40.4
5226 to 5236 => 0.0 A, 41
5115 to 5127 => 2.2 A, 31.3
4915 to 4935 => -1.3 A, 36.7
